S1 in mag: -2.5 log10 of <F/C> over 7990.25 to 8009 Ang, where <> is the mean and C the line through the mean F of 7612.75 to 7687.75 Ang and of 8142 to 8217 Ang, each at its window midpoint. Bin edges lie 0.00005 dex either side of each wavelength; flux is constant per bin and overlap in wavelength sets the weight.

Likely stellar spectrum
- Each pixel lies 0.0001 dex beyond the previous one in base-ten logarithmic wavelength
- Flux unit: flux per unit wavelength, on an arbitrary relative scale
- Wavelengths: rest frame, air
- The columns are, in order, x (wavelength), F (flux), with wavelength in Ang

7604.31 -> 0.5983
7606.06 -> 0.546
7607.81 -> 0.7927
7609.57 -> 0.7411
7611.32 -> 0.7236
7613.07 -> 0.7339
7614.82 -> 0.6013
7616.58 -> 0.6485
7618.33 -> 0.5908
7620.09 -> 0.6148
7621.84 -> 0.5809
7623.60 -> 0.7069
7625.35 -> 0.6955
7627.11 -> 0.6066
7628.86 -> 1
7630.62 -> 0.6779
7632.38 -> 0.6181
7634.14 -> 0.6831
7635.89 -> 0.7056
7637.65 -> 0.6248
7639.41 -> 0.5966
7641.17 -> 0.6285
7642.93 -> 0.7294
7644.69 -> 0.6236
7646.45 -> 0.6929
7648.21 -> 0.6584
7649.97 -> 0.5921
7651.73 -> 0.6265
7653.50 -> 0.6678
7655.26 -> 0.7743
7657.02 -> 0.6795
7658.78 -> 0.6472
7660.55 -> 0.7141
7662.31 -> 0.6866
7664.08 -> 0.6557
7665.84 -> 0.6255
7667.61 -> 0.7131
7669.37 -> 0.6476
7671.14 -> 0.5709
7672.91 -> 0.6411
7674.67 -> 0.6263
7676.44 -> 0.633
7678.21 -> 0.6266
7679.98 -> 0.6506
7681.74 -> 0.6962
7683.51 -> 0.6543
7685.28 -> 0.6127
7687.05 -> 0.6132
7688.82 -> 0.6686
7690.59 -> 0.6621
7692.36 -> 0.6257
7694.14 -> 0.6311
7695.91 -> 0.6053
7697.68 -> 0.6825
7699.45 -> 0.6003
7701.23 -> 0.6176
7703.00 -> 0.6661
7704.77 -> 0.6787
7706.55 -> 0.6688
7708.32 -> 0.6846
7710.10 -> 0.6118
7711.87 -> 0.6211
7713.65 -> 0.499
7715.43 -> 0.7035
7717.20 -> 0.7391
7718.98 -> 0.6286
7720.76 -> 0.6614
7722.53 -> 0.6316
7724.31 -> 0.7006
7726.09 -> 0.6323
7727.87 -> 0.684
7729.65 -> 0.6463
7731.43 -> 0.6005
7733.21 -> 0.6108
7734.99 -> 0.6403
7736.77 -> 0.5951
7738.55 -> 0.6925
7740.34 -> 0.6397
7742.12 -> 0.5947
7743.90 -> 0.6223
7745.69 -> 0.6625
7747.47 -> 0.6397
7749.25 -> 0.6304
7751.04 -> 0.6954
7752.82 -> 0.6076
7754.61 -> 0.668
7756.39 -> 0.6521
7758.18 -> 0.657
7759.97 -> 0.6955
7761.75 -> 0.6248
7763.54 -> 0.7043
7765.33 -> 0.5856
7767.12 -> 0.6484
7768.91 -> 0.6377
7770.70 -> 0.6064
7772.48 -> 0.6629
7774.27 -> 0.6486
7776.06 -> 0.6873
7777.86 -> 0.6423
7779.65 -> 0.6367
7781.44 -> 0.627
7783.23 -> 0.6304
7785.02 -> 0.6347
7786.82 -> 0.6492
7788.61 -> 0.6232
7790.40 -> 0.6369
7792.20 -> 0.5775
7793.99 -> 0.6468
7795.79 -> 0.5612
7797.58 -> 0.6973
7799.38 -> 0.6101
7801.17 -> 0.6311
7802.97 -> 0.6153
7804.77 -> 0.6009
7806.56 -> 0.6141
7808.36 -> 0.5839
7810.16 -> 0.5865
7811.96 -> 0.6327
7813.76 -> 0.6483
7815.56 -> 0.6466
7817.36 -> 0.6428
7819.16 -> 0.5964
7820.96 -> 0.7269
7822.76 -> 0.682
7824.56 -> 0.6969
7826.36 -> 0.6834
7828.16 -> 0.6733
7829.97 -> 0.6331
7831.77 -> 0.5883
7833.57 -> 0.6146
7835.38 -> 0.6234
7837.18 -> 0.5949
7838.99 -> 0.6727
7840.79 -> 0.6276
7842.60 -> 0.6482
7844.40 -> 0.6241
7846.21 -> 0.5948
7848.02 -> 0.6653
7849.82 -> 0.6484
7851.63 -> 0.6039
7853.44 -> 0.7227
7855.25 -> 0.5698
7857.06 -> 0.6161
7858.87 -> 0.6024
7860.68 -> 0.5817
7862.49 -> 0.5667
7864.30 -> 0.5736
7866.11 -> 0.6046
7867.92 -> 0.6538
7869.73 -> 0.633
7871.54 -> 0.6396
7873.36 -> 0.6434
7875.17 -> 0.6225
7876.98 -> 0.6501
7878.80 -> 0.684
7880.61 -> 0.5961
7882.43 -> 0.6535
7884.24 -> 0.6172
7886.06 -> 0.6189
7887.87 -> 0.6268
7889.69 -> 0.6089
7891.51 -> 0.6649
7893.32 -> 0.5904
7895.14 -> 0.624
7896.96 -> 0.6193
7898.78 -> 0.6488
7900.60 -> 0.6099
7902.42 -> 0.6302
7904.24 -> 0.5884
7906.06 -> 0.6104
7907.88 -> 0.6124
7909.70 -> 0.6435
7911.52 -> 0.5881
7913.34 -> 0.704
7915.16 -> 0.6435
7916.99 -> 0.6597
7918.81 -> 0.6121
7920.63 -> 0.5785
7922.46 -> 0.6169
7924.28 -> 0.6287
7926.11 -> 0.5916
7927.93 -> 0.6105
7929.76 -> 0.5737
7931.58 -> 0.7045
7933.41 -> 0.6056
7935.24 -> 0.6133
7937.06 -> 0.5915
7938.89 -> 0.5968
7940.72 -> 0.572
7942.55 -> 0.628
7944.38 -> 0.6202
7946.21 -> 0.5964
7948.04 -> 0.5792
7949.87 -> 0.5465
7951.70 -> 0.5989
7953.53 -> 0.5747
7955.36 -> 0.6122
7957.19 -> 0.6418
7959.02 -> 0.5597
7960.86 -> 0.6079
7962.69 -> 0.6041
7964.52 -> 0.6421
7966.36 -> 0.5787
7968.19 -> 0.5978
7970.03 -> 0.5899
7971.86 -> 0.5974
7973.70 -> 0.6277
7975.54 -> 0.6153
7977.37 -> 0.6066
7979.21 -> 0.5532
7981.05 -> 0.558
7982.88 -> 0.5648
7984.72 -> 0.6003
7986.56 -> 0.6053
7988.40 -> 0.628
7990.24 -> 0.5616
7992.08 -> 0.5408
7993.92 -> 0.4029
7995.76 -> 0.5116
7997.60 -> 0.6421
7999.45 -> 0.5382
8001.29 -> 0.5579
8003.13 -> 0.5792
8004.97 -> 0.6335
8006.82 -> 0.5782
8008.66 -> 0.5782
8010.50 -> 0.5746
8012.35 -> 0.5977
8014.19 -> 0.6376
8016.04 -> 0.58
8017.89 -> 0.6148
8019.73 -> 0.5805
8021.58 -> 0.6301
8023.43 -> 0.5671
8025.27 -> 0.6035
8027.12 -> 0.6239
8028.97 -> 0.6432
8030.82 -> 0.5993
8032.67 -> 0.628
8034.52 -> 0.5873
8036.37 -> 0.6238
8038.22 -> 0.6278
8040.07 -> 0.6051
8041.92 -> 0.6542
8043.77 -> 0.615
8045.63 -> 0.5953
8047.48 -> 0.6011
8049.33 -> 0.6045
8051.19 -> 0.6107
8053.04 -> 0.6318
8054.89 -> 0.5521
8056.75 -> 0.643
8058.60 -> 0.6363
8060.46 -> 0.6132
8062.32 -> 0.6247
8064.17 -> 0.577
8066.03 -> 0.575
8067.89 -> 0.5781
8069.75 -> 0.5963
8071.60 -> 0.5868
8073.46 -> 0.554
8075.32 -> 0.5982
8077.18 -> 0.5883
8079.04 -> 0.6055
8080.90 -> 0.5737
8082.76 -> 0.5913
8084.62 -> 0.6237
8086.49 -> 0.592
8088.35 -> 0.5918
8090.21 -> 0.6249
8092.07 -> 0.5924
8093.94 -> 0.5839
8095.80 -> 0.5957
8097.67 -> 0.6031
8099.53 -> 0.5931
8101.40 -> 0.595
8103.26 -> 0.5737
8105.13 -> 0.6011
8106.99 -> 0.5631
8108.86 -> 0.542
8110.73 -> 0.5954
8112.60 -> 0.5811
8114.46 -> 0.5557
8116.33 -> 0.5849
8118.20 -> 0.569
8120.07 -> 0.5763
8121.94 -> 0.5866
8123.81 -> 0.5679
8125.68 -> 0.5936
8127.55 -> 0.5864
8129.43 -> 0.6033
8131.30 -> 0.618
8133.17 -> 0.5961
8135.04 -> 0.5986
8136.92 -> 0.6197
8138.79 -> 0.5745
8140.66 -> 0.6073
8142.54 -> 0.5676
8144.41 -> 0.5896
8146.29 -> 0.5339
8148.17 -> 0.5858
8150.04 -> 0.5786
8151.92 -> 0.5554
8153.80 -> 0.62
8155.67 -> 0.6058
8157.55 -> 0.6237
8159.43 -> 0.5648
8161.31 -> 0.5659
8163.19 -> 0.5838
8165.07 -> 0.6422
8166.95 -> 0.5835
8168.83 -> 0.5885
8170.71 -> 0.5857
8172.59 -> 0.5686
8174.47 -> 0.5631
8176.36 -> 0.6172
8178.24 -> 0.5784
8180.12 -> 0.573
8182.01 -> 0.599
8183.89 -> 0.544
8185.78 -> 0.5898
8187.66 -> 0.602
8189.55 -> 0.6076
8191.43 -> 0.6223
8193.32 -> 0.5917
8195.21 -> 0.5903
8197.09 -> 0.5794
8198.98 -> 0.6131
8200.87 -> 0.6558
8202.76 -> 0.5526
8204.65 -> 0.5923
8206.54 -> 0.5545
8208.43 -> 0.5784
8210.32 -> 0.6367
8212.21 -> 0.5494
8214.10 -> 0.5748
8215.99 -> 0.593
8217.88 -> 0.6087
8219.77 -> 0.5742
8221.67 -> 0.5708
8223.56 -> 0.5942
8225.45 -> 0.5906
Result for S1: 0.10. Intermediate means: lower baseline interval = 0.659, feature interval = 0.556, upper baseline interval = 0.588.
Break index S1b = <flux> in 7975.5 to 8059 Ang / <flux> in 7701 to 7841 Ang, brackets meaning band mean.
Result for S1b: 0.93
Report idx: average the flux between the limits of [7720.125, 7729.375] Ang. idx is 0.661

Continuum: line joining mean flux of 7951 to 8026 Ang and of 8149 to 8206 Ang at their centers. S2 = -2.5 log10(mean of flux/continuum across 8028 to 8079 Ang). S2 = -0.03 mag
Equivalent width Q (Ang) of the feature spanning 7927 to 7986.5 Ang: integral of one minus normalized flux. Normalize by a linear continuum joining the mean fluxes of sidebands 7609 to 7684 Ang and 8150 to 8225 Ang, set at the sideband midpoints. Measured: 2.2 Ang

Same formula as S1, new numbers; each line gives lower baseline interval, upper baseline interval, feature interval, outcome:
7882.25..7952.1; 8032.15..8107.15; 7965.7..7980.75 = 0.028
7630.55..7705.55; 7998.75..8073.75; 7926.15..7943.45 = 0.010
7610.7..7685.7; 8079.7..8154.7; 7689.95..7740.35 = 0.014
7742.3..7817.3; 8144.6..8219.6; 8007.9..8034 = 0.006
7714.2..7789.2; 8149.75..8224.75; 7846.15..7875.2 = 0.020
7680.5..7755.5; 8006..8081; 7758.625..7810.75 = 0.006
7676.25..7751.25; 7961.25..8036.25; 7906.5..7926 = -0.038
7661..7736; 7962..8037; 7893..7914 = -0.027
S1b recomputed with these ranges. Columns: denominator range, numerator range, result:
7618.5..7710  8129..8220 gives 0.90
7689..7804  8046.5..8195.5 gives 0.92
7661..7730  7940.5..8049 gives 0.92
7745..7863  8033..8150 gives 0.93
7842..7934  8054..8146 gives 0.95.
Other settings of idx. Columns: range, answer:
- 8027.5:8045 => 0.62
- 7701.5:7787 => 0.645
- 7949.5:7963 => 0.595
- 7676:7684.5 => 0.653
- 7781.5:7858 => 0.633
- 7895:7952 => 0.614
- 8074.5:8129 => 0.587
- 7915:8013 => 0.593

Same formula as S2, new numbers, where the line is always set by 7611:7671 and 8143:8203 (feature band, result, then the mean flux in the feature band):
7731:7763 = 0.02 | 0.642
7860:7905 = 0.02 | 0.622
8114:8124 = 0.04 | 0.575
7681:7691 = 0.02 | 0.65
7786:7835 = 0.02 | 0.633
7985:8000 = 0.11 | 0.556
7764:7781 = 0.01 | 0.641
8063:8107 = 0.02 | 0.591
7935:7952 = 0.05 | 0.593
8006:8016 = 0.04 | 0.592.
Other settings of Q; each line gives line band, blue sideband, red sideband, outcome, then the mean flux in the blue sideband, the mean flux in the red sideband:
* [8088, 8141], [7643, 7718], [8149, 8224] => 0.84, 0.651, 0.589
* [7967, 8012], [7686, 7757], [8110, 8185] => 2.22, 0.643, 0.586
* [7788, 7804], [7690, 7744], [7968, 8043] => 0.15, 0.641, 0.591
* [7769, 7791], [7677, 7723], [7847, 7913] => -0.19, 0.644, 0.624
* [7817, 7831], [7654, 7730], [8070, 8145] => -0.78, 0.652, 0.589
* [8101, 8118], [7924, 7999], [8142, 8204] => 0.39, 0.592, 0.589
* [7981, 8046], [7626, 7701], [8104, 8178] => 1.48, 0.659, 0.586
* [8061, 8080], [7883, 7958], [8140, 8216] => 0.33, 0.615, 0.588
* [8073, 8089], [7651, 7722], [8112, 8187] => 0.09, 0.65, 0.586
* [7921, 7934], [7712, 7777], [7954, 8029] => -0.30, 0.645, 0.589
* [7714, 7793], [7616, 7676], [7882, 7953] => -0.01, 0.663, 0.616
